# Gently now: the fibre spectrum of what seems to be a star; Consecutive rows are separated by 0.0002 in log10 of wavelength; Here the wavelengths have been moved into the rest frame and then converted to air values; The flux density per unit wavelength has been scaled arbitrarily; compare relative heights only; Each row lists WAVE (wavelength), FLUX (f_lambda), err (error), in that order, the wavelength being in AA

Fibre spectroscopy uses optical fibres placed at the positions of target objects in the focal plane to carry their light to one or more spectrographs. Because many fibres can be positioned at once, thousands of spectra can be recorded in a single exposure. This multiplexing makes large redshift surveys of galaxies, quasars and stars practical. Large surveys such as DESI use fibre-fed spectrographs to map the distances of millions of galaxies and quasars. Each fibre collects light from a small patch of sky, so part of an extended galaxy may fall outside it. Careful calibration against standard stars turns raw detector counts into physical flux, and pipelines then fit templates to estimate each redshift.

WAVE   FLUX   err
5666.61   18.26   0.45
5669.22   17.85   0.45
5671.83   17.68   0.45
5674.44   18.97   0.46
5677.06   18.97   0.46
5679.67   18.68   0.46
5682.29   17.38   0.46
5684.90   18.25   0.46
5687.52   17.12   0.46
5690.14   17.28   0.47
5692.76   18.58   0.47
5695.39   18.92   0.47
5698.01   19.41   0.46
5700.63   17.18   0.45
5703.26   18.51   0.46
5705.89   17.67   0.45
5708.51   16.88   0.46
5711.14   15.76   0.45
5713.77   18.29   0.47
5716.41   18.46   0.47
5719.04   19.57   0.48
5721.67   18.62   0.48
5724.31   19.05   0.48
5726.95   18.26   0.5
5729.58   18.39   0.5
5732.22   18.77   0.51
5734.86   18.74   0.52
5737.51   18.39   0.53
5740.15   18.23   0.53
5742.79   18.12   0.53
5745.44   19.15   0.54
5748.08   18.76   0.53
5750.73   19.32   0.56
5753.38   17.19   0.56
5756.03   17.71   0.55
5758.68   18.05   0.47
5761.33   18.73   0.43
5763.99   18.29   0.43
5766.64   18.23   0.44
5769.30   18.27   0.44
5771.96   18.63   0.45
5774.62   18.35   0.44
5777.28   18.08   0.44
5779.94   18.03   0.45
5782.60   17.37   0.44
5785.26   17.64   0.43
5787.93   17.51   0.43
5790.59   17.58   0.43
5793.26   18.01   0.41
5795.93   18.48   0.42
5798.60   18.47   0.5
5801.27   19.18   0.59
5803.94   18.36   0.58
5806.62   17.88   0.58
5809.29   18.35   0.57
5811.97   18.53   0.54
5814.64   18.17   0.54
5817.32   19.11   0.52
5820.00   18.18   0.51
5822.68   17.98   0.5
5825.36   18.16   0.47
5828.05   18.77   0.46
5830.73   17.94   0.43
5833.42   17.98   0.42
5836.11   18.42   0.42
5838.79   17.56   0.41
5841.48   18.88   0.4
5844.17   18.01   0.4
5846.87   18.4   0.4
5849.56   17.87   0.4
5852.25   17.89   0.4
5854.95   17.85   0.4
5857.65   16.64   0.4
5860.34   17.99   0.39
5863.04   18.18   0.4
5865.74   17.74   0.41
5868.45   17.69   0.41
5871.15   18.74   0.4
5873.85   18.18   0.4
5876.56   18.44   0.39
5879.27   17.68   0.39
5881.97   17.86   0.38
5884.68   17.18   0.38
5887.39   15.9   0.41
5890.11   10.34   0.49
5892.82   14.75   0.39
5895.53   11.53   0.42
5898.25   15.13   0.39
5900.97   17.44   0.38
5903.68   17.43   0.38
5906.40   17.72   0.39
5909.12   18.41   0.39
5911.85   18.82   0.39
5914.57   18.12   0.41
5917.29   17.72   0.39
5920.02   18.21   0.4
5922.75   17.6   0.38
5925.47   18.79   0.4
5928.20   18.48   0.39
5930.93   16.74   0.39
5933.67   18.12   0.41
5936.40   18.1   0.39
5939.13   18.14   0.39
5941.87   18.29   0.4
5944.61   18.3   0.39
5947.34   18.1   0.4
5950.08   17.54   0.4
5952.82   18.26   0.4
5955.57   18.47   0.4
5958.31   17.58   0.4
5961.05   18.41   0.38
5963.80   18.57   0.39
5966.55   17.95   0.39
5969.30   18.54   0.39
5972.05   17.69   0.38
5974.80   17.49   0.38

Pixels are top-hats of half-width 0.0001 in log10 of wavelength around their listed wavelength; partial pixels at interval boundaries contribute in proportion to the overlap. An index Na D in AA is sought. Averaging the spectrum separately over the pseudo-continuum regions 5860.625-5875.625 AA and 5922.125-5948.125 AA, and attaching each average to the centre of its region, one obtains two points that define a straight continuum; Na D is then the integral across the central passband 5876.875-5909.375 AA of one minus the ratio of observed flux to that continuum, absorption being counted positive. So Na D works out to 3.9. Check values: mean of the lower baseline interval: 18.1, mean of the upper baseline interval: 18.1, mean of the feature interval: 15.9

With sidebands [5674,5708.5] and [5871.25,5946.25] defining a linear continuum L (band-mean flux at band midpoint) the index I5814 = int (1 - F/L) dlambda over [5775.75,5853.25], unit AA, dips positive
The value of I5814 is -2.4 AA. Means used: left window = 18.2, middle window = 18.2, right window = 17.2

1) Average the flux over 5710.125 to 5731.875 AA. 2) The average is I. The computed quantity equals 18.4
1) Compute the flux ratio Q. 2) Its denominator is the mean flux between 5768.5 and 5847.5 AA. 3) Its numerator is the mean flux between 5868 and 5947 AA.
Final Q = 0.95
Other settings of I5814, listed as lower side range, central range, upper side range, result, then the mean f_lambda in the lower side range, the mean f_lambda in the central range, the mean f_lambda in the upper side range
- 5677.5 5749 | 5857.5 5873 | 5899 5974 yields 0.1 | 18.2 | 17.9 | 18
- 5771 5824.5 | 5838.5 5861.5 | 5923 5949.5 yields 0.3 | 18.2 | 17.9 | 18.1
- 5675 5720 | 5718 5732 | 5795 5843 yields -0.5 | 18.1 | 18.8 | 18.4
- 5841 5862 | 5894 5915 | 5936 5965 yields 1.5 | 17.9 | 16.8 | 18.2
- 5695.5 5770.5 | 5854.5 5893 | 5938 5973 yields 2.4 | 18.3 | 17.1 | 18.1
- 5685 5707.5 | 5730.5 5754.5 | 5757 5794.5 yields -0.6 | 18.1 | 18.5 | 18.1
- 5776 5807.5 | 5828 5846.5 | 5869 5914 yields -0.8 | 18.1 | 18.2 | 16.6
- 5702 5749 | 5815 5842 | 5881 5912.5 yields -2.2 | 18.3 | 18.3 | 16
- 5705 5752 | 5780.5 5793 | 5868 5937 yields 0.2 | 18.4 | 17.6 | 17.1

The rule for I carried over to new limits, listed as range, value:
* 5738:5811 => 18.2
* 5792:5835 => 18.3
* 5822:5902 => 17.2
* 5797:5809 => 18.5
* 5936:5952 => 18.1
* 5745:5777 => 18.4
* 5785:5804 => 18.2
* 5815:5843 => 18.3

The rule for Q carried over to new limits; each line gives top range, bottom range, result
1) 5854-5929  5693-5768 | 0.94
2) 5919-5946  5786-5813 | 0.99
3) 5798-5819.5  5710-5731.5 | 1.01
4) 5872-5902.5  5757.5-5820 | 0.87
